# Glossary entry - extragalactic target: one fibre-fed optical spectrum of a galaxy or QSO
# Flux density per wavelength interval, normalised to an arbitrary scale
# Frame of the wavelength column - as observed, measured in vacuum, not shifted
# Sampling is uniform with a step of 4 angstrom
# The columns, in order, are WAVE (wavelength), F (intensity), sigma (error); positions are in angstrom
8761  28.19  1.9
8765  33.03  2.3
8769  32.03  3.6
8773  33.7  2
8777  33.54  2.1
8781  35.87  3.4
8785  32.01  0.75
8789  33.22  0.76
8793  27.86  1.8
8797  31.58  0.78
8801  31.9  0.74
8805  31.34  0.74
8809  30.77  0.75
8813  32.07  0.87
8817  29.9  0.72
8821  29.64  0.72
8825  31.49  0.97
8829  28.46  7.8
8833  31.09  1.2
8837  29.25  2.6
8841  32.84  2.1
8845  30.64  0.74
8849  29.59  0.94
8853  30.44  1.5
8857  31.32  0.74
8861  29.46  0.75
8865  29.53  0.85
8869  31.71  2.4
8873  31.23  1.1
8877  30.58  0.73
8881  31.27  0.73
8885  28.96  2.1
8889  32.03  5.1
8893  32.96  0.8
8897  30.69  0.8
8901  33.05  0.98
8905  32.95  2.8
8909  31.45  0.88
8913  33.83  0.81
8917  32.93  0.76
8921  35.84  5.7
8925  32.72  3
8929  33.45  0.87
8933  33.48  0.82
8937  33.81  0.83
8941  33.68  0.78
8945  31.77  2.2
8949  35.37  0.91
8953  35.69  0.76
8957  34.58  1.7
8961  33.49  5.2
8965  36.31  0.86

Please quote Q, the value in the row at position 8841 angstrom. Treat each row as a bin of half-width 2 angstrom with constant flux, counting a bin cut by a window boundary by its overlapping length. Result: 32.84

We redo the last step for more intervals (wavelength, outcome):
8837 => 29.25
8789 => 33.22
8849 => 29.59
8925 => 32.72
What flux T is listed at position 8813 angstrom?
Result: 32.07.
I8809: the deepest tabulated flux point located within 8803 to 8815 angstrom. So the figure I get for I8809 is 30.77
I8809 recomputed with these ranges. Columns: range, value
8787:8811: 27.86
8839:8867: 29.46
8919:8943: 32.72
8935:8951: 31.77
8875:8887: 28.96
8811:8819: 29.9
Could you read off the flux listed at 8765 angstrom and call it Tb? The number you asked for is 33.03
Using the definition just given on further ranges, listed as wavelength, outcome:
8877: 30.58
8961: 33.49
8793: 27.86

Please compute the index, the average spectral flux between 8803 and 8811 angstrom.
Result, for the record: 31.1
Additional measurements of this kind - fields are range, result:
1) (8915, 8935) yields 33.7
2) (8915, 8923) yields 34.4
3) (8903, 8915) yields 32.7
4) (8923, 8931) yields 33.1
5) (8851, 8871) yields 30.5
